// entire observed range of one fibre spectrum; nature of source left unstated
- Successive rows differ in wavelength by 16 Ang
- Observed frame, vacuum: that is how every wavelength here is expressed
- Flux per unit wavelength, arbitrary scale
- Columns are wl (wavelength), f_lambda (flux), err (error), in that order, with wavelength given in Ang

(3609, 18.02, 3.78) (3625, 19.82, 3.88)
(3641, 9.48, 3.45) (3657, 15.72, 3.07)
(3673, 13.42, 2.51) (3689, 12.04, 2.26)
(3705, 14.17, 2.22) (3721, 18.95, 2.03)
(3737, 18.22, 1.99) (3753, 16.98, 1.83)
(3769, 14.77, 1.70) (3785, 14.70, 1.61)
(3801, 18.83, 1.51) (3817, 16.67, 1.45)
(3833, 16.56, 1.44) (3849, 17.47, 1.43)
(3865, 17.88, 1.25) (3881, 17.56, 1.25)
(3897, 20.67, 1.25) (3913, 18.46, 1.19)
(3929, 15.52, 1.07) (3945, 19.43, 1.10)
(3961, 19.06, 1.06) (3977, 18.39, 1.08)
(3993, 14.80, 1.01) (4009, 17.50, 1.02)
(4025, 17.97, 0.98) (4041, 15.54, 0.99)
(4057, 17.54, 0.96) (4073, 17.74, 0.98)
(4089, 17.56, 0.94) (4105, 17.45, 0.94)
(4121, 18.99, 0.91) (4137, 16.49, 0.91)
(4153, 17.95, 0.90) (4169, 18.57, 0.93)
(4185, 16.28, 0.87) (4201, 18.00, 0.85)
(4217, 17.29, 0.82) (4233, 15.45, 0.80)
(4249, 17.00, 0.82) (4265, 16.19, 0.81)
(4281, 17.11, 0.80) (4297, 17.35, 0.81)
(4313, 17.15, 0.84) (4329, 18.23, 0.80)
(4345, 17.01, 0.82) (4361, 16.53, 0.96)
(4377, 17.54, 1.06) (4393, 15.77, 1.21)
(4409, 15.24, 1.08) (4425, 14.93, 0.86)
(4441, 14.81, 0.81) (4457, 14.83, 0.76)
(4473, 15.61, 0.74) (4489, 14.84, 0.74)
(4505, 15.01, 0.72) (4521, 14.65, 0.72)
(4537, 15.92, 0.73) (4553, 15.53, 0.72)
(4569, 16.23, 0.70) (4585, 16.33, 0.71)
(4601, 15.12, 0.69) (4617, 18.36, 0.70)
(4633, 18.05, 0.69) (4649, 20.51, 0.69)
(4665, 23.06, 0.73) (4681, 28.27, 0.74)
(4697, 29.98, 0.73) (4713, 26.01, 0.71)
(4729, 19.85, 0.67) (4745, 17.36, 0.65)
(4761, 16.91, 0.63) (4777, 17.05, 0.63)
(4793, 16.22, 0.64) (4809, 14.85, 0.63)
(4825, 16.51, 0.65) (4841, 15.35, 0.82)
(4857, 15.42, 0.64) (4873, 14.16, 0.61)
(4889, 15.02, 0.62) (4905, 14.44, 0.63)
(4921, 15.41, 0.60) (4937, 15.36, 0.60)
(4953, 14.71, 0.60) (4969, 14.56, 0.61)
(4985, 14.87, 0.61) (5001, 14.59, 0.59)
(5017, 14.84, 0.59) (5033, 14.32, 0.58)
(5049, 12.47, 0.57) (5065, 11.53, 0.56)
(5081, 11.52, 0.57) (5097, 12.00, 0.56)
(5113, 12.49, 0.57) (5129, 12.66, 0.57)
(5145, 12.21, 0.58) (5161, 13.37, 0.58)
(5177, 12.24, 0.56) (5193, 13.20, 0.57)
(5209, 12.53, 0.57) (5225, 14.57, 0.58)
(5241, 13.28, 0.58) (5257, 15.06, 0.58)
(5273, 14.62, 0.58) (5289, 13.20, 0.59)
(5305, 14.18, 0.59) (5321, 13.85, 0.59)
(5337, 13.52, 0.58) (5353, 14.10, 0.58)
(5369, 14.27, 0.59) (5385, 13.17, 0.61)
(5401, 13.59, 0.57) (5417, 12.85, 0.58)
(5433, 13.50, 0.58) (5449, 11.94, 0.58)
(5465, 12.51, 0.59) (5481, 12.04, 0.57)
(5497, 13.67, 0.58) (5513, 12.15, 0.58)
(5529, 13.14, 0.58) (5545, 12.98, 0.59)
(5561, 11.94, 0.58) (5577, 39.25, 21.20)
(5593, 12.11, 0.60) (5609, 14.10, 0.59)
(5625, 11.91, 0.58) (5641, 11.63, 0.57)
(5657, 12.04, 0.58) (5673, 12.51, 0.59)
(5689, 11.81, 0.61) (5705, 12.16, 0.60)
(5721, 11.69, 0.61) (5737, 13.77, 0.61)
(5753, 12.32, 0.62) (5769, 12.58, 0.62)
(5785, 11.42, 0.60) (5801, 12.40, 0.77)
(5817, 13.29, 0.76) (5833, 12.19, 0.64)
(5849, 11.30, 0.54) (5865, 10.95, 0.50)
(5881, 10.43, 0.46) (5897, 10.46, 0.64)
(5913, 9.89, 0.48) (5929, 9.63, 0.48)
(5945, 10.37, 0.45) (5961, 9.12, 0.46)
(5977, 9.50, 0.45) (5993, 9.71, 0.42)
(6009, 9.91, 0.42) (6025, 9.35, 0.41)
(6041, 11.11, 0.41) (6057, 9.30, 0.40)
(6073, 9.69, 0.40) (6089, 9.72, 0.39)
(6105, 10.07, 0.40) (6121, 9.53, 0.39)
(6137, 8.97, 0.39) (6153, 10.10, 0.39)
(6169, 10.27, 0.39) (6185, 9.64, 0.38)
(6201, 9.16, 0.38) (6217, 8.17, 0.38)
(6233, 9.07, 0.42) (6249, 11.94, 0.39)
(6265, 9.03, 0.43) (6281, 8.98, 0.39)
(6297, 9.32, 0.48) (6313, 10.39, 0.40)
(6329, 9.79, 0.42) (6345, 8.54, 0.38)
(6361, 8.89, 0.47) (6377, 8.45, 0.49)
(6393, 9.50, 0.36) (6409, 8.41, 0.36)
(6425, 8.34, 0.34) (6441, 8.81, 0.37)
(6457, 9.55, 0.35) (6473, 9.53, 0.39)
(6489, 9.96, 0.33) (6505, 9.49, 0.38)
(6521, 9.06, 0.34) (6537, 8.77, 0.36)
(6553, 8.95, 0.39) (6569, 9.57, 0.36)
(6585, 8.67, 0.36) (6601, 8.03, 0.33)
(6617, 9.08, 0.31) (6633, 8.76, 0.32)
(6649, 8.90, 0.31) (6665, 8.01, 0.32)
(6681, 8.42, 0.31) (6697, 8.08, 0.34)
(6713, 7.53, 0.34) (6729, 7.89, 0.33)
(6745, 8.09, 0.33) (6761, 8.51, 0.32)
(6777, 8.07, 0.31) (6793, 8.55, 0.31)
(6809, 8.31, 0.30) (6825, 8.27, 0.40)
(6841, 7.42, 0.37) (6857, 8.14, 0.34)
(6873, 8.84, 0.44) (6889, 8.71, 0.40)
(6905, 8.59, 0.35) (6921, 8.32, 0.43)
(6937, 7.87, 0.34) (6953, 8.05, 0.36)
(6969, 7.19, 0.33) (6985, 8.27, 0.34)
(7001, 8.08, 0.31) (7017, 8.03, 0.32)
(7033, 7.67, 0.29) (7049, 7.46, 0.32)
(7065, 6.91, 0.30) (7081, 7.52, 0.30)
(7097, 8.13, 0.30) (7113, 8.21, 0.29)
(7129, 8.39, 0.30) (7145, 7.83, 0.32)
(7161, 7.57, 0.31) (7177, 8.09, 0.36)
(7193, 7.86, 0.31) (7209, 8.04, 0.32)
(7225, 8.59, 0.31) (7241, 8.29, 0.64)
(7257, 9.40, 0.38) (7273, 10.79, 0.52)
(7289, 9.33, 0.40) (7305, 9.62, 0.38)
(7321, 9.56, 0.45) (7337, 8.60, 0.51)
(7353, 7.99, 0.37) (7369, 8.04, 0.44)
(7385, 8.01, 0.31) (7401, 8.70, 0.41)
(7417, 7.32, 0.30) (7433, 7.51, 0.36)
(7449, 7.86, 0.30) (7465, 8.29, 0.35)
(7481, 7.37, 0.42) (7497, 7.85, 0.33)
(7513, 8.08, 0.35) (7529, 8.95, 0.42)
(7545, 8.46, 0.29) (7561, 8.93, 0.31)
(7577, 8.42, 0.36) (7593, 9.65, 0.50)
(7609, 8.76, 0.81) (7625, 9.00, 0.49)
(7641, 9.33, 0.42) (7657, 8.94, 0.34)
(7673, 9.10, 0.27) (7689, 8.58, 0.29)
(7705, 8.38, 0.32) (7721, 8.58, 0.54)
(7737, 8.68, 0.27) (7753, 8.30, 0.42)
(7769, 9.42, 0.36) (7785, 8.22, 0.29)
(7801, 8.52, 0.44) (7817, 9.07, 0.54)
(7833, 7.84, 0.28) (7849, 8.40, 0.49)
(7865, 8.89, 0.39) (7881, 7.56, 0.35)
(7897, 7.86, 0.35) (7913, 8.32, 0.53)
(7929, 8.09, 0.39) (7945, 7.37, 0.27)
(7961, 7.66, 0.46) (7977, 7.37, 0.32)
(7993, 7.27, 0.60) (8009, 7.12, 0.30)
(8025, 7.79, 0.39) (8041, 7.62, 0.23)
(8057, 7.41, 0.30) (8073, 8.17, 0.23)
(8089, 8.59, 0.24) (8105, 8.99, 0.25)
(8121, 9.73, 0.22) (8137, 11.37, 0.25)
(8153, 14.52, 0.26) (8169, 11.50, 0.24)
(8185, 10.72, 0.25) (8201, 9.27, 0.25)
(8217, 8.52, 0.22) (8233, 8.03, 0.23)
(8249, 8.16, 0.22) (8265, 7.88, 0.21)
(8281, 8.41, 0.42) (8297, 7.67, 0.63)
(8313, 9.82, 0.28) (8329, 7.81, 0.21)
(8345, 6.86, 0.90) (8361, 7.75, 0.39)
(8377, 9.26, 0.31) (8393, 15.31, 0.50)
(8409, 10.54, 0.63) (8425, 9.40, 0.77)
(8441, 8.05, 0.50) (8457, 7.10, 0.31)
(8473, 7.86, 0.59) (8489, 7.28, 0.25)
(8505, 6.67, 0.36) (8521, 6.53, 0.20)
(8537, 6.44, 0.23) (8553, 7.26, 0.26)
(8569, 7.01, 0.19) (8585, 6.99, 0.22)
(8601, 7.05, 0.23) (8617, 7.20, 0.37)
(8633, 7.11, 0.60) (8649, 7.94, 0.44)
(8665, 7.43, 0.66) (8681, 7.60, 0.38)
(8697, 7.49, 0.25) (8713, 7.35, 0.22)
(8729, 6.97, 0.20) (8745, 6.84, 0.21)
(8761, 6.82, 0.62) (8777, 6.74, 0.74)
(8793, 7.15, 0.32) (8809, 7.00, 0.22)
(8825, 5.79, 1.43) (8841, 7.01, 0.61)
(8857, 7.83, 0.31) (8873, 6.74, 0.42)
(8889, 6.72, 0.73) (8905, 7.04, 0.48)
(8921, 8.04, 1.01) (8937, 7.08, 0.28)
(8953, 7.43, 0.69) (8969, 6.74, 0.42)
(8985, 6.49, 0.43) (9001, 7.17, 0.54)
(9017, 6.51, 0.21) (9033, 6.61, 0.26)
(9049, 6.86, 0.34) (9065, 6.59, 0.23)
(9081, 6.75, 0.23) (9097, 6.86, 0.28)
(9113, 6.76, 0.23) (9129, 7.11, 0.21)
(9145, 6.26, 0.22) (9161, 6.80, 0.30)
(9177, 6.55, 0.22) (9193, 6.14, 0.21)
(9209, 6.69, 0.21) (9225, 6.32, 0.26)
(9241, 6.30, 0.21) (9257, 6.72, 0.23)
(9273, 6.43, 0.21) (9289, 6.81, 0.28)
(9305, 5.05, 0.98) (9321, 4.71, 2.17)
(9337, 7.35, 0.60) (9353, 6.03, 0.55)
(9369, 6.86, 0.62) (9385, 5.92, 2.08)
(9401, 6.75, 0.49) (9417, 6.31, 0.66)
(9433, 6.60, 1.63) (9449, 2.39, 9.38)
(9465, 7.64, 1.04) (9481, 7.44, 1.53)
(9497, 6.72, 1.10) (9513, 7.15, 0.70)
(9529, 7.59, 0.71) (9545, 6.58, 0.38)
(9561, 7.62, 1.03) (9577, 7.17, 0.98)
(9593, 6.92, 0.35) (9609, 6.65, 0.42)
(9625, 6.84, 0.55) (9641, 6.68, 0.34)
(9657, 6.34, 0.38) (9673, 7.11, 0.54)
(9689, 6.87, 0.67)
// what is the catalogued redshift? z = 0.677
